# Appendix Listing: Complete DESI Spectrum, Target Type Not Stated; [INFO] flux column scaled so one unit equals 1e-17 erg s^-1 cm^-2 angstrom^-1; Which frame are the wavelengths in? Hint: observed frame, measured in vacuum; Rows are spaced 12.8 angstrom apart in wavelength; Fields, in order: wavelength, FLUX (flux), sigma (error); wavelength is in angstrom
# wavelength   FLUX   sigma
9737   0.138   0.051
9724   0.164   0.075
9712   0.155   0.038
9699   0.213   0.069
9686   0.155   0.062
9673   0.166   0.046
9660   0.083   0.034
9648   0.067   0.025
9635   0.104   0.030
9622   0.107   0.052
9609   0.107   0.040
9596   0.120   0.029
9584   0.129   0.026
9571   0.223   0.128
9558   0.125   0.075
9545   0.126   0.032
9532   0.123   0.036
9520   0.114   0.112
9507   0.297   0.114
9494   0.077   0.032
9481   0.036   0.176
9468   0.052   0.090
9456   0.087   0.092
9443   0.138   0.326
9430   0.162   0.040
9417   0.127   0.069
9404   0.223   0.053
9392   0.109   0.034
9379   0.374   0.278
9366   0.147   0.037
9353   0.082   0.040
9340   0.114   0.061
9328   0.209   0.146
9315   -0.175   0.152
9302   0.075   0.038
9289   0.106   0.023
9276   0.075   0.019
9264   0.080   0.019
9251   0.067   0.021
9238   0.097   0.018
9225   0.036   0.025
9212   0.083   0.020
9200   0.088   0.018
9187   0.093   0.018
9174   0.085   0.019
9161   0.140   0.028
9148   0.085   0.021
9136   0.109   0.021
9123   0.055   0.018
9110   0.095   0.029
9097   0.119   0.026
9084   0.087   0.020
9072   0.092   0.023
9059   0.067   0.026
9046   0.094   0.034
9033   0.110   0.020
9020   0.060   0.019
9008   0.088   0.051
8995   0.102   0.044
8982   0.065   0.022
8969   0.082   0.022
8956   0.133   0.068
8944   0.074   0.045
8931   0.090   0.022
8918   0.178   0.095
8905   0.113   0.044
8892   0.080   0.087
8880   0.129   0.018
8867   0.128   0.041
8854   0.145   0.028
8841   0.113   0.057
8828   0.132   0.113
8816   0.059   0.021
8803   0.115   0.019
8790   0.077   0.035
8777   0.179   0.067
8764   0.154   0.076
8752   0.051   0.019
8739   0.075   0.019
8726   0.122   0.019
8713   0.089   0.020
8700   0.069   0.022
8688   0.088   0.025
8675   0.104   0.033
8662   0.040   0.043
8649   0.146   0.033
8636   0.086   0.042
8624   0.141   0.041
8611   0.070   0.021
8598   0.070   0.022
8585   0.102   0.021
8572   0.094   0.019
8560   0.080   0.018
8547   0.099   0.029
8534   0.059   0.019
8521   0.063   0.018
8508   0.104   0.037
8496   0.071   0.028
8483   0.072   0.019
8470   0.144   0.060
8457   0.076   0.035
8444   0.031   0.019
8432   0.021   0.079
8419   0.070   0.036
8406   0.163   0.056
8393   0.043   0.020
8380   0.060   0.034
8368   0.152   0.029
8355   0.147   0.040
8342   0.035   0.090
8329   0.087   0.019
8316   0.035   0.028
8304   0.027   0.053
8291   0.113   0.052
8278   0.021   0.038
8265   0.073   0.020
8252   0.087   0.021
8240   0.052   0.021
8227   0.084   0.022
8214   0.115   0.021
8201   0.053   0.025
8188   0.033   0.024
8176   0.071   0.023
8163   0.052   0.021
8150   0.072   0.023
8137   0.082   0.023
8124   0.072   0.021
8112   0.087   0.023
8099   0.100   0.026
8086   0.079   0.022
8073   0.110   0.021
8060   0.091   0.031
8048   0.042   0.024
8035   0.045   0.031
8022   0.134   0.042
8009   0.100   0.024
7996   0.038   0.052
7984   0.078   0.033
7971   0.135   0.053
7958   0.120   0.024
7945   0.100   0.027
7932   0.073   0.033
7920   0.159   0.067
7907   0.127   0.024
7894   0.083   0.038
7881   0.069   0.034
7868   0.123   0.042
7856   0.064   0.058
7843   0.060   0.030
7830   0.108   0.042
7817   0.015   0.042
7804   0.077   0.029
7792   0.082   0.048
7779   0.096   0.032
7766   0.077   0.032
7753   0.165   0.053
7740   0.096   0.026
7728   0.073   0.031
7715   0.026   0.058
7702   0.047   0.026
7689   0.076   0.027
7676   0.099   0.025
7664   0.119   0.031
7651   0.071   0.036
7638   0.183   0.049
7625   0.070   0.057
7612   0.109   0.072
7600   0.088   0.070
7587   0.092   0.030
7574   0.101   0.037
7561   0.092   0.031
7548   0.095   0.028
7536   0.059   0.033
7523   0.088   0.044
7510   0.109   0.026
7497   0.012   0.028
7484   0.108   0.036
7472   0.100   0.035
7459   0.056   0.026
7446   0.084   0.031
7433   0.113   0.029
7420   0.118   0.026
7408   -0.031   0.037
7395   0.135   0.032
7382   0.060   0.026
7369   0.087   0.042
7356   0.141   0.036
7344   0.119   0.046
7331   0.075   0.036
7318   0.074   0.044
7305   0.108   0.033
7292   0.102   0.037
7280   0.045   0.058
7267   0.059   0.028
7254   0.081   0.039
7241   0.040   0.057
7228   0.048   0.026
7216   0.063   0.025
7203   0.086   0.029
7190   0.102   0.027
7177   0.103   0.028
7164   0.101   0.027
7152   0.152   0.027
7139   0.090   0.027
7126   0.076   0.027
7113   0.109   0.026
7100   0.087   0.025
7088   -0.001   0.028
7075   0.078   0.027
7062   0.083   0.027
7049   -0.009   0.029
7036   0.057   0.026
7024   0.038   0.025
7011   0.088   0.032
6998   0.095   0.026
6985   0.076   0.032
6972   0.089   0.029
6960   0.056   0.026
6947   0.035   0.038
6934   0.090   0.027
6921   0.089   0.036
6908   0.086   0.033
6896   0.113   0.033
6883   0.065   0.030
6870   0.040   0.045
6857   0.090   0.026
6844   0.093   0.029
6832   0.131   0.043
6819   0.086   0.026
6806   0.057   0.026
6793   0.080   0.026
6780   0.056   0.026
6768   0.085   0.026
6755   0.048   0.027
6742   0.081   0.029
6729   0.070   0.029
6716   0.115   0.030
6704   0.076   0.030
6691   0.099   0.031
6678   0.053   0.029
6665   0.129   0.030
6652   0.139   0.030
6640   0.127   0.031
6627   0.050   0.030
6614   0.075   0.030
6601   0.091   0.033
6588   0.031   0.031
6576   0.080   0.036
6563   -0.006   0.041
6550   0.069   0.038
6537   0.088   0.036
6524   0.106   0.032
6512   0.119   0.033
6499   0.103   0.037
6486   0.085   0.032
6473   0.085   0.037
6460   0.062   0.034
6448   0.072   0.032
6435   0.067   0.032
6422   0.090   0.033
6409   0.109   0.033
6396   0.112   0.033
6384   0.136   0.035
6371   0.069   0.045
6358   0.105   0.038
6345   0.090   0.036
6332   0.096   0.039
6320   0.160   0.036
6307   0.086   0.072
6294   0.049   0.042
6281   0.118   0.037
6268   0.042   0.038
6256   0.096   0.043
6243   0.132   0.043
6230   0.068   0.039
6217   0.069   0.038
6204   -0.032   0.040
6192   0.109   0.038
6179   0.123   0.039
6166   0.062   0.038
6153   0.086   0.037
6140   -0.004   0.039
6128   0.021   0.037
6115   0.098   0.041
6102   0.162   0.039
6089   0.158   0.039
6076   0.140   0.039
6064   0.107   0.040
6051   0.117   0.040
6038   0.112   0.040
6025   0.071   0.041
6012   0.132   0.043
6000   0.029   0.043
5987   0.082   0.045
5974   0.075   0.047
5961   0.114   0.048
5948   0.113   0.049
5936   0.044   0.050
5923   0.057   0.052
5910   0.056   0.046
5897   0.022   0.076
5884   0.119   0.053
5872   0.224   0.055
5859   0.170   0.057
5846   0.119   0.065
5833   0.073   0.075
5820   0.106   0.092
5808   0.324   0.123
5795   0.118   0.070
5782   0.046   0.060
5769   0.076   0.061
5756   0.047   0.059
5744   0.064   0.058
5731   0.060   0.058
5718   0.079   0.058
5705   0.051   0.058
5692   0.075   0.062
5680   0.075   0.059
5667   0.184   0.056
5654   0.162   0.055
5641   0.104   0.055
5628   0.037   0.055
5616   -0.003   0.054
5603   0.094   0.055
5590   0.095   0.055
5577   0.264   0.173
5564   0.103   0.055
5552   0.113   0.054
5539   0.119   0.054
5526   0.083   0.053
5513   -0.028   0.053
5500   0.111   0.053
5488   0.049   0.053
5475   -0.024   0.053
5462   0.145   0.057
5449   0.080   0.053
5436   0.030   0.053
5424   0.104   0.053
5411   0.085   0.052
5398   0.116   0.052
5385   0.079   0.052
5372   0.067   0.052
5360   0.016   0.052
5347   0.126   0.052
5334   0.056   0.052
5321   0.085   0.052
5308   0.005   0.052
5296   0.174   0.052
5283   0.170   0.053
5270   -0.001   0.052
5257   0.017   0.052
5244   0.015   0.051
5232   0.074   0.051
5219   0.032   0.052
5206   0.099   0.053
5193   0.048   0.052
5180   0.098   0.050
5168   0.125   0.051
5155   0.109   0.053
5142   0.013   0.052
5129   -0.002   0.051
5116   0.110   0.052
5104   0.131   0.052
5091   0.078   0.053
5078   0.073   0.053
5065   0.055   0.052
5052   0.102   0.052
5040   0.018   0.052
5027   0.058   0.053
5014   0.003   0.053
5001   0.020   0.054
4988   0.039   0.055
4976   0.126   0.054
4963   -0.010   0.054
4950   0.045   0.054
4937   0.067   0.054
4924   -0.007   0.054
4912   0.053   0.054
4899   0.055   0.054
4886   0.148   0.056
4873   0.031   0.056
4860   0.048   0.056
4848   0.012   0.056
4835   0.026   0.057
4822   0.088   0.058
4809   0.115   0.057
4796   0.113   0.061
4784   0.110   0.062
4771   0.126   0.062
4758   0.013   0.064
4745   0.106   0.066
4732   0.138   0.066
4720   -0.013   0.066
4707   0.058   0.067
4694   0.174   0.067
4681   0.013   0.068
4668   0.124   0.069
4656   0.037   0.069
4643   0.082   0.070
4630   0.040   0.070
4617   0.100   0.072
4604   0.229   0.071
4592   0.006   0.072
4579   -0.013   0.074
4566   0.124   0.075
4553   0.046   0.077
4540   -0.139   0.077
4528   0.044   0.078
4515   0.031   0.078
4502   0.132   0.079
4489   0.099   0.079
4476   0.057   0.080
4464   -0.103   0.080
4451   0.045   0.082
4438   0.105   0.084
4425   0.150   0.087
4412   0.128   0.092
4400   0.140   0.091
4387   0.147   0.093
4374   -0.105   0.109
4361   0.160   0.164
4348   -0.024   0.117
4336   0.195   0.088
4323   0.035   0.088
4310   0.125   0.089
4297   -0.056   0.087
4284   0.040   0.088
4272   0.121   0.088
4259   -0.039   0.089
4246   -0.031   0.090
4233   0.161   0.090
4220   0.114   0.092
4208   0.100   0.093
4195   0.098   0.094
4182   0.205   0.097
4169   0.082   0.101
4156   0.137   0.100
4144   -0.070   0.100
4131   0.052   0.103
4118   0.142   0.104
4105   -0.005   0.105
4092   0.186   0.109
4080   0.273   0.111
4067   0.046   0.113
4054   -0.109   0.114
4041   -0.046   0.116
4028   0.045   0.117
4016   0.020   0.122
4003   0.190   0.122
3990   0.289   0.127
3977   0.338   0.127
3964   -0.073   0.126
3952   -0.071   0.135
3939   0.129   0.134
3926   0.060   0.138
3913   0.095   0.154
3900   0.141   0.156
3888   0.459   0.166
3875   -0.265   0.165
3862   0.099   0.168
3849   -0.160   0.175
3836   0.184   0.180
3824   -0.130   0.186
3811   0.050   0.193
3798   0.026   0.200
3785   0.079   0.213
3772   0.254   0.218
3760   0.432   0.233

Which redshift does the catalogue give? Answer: 1.155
